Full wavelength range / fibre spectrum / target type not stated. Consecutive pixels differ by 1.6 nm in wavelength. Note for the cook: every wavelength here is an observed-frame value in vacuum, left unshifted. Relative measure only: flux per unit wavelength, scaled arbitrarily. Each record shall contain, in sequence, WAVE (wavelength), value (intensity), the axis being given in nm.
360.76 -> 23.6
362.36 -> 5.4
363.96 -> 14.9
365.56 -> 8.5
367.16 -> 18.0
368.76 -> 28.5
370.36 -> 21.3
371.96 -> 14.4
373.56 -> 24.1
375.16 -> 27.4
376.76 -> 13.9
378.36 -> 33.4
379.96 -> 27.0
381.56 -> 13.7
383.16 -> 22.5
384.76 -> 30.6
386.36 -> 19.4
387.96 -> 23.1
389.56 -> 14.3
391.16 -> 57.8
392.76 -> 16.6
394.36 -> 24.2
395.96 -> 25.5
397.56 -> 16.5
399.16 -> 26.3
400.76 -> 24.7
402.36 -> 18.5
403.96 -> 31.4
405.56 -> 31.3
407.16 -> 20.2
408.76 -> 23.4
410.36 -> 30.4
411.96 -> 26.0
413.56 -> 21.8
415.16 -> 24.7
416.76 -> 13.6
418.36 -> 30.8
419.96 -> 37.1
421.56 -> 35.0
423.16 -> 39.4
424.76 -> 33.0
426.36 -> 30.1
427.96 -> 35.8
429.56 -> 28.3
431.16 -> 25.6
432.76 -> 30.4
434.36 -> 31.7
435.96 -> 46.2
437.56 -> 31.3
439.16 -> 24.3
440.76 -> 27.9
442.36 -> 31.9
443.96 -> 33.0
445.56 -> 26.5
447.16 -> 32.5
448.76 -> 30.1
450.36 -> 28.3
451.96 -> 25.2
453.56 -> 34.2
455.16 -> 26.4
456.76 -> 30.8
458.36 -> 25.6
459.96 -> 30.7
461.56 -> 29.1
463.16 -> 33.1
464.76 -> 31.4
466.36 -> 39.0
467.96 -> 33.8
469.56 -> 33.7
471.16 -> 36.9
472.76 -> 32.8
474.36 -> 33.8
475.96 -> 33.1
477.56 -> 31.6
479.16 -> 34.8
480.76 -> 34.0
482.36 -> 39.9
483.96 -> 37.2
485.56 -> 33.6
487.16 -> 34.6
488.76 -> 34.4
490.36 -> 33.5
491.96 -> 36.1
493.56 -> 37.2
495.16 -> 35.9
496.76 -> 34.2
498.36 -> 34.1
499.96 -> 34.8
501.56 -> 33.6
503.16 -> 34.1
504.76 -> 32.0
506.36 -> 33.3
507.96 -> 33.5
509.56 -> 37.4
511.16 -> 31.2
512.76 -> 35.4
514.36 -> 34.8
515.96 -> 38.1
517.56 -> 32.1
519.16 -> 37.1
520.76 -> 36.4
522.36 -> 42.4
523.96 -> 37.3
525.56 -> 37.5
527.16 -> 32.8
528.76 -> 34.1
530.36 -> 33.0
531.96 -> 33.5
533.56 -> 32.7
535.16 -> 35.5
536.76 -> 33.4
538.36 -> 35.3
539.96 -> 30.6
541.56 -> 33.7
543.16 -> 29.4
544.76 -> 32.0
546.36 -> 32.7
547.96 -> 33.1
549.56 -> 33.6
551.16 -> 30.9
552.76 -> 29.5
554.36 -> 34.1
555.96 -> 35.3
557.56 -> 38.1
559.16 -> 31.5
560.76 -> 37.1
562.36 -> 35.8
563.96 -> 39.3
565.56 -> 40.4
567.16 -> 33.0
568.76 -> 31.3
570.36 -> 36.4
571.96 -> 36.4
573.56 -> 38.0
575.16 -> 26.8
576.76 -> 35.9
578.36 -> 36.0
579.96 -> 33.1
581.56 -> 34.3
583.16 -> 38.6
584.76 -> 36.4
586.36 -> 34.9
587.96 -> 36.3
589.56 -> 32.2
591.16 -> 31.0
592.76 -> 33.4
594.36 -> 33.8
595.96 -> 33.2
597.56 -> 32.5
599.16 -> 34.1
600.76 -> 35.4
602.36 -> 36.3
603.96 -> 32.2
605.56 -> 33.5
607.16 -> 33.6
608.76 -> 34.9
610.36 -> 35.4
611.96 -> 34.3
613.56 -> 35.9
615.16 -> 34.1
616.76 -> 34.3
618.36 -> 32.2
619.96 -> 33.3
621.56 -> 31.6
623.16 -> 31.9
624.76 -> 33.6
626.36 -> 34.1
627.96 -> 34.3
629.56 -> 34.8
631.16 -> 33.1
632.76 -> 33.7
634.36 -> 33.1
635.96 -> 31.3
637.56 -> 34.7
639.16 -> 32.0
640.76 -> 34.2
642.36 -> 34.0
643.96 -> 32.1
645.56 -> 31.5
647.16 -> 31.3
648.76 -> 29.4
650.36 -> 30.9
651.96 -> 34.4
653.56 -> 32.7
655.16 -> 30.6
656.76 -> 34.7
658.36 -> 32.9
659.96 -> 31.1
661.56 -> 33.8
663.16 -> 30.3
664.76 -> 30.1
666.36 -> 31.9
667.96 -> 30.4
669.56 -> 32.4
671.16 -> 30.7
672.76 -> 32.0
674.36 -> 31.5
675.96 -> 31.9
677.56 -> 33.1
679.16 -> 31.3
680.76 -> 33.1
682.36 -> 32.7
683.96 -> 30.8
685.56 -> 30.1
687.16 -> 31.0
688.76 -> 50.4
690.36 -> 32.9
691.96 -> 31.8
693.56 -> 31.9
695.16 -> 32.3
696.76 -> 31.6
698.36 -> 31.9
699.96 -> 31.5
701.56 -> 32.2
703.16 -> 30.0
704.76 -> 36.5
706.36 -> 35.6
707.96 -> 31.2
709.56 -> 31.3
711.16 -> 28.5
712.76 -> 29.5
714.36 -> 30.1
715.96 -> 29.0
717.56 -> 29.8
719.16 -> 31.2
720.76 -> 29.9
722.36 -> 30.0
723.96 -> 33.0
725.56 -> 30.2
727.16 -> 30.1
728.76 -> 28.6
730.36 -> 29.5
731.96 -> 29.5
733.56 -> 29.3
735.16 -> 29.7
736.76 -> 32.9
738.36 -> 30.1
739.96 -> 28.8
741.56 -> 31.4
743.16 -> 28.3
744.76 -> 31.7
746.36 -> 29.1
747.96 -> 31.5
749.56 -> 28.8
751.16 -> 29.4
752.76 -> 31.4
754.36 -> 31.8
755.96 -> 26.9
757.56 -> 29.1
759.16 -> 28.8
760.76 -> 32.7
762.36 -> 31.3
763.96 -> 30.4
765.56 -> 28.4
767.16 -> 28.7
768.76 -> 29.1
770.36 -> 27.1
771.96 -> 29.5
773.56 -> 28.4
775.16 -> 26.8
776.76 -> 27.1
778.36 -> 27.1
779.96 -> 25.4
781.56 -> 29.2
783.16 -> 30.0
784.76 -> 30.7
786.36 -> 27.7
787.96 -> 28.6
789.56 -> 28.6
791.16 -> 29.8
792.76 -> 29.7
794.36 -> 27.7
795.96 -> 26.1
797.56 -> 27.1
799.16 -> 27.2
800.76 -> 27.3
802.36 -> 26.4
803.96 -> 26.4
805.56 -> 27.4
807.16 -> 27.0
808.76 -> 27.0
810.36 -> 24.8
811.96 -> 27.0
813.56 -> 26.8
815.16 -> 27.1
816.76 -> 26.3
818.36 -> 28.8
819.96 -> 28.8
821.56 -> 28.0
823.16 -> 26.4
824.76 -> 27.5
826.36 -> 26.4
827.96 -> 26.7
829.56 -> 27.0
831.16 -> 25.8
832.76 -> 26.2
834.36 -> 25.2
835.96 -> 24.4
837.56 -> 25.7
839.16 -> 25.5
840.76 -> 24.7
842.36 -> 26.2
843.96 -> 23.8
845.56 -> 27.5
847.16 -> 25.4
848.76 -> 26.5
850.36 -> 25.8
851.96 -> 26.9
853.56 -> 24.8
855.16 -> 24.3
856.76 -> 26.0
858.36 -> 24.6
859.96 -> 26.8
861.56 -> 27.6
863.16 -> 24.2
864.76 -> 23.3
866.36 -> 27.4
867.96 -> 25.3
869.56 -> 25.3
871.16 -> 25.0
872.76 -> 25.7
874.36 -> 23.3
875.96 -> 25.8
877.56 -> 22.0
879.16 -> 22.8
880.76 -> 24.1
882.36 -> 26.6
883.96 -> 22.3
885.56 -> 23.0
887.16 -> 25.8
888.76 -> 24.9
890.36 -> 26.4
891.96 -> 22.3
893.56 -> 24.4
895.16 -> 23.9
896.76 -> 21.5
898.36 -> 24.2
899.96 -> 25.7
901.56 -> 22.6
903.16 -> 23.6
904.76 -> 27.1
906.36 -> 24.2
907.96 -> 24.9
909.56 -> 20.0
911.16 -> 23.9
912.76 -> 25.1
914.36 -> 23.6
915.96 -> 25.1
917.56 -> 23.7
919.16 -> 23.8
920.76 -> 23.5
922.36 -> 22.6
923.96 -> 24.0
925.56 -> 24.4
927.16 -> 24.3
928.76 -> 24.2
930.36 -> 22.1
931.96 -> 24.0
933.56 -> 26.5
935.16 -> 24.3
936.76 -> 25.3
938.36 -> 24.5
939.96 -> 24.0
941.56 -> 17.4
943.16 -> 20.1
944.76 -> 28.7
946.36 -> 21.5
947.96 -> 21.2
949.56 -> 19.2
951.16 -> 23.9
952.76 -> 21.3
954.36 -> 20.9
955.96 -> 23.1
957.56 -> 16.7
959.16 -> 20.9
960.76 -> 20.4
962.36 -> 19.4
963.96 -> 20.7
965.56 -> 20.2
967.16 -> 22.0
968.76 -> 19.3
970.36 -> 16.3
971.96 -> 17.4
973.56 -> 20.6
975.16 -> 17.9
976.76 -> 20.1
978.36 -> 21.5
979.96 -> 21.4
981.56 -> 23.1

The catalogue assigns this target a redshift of 0.049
